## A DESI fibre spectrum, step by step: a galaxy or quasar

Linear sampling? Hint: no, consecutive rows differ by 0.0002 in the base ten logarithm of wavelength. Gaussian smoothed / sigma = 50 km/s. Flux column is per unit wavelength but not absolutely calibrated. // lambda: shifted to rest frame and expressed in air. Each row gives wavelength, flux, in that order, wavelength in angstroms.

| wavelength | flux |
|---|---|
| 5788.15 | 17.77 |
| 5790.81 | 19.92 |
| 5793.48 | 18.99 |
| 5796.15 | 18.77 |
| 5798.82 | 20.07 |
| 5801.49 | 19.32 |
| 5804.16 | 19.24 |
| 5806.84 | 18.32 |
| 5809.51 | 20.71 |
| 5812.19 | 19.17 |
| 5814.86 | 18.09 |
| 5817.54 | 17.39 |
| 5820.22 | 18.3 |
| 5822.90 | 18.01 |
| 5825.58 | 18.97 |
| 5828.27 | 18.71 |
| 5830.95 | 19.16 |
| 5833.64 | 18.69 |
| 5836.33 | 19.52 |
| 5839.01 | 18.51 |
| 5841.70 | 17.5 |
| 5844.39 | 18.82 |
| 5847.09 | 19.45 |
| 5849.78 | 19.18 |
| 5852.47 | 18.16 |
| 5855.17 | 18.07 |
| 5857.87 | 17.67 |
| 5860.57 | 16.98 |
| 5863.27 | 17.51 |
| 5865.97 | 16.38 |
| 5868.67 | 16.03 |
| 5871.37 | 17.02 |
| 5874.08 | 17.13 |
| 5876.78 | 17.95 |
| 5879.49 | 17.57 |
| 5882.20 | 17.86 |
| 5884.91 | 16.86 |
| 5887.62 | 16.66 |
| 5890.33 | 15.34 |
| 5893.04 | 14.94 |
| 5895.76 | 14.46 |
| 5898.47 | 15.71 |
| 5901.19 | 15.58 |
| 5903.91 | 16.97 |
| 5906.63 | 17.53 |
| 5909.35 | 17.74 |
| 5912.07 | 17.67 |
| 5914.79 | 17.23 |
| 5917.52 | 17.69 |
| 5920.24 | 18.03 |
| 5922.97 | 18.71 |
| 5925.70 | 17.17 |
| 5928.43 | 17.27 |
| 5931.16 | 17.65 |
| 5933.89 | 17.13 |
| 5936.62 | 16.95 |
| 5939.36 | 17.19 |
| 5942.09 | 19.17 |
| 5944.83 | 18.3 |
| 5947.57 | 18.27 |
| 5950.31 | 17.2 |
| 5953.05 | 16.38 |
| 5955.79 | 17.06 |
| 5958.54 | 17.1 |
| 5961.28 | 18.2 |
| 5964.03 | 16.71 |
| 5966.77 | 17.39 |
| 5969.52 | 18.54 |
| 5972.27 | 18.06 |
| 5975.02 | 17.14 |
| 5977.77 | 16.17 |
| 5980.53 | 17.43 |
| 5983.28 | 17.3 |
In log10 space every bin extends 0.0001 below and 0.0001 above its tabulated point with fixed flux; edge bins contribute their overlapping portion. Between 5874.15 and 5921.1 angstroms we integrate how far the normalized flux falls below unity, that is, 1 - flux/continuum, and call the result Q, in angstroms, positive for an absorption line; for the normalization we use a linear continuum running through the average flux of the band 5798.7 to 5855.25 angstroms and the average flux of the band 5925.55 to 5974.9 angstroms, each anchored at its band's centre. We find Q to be 3.3 angstroms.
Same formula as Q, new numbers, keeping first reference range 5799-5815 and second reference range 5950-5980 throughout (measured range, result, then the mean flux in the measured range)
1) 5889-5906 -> 2.4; 15.6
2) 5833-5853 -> 0.1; 18.8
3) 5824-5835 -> 0.1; 18.9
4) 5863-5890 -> 2.0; 17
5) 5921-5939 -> 0.2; 17.5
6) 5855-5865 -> 0.6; 17.4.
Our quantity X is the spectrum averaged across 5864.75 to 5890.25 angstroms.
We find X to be 17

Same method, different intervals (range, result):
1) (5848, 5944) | 17.2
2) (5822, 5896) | 17.7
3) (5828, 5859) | 18.6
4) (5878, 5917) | 16.6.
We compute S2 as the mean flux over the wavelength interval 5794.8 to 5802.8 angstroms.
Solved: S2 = 19.4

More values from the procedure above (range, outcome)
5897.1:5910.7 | 16.7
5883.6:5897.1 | 15.6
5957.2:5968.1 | 17.4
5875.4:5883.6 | 17.8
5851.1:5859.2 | 18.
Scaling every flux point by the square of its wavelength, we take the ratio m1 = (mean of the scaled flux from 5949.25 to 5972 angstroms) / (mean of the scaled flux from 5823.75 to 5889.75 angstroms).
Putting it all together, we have 1.01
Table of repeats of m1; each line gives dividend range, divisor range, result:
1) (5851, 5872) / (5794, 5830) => 0.93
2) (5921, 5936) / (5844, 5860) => 0.98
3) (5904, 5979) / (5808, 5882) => 1.00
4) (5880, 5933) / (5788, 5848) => 0.92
